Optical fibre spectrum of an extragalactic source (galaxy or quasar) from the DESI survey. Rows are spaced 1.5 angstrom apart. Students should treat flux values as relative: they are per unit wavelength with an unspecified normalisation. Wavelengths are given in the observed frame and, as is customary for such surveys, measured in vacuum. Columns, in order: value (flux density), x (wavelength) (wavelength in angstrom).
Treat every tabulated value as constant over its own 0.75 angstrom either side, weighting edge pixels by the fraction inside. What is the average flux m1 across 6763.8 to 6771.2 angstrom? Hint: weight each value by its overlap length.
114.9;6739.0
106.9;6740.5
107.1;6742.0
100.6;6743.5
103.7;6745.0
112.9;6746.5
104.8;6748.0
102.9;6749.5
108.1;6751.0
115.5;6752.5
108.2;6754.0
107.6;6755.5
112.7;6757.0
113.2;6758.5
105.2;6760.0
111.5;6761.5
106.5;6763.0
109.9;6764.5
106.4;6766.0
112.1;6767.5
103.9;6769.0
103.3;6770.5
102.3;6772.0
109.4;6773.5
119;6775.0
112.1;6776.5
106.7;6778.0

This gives 107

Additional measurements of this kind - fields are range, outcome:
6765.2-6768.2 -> 109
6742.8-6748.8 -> 106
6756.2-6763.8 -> 110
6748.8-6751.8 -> 106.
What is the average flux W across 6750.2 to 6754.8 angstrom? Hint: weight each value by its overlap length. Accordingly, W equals 110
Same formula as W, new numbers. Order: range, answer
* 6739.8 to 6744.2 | 105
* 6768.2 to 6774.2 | 105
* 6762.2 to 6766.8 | 108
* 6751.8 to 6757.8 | 111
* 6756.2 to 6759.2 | 113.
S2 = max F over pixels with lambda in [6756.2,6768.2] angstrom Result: 113.2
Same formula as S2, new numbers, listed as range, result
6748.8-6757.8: 115.5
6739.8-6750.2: 112.9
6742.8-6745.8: 103.7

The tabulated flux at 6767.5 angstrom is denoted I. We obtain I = 112.1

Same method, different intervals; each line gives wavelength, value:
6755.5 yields 107.6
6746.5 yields 112.9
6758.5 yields 113.2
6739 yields 114.9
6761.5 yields 111.5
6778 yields 106.7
